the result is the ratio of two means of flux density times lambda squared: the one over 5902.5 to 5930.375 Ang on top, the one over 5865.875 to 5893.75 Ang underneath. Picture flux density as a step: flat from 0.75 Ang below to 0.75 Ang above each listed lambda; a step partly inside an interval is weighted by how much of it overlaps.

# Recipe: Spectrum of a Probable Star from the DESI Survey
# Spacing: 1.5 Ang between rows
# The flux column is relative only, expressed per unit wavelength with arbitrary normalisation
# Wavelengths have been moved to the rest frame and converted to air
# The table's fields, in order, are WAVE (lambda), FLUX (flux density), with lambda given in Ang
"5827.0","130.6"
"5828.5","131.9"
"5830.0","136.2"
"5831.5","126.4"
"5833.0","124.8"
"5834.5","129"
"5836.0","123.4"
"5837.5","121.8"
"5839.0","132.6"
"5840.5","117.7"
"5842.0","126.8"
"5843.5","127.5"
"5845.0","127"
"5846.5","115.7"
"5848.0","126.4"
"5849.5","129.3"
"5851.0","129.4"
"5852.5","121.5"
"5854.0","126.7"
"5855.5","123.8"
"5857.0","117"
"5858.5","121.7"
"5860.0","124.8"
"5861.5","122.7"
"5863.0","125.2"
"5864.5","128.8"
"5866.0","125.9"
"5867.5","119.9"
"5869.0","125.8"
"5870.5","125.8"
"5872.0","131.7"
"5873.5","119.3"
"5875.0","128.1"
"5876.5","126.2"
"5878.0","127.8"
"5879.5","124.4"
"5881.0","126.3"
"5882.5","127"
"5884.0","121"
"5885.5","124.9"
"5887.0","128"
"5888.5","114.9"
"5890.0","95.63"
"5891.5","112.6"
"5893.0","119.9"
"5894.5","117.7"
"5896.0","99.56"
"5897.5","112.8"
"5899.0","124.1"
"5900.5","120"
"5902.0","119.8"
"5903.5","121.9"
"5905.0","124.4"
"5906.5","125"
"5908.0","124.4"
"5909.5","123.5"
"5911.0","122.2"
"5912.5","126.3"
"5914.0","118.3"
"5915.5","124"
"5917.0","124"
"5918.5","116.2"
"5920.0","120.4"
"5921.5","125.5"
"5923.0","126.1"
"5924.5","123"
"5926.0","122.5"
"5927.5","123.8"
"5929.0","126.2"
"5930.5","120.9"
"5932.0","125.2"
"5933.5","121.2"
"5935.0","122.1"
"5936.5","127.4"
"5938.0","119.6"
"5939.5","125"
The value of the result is 1.02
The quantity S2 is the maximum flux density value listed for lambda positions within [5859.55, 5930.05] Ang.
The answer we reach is 131.7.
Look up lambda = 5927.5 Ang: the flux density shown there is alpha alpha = 123.8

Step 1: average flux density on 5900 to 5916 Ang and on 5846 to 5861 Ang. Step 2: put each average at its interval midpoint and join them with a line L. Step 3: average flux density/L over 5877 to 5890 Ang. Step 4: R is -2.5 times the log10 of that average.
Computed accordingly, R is 0.00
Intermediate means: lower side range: 124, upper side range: 123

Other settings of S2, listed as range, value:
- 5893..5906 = 124.4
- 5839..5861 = 132.6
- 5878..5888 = 128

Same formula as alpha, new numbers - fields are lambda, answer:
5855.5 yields 123.8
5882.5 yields 127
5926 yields 122.5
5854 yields 126.7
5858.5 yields 121.7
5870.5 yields 125.8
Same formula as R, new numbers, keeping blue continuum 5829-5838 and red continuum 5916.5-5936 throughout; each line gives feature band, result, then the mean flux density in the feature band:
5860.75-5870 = 0.01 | 125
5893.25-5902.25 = 0.08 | 116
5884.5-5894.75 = 0.08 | 116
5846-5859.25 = 0.02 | 124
